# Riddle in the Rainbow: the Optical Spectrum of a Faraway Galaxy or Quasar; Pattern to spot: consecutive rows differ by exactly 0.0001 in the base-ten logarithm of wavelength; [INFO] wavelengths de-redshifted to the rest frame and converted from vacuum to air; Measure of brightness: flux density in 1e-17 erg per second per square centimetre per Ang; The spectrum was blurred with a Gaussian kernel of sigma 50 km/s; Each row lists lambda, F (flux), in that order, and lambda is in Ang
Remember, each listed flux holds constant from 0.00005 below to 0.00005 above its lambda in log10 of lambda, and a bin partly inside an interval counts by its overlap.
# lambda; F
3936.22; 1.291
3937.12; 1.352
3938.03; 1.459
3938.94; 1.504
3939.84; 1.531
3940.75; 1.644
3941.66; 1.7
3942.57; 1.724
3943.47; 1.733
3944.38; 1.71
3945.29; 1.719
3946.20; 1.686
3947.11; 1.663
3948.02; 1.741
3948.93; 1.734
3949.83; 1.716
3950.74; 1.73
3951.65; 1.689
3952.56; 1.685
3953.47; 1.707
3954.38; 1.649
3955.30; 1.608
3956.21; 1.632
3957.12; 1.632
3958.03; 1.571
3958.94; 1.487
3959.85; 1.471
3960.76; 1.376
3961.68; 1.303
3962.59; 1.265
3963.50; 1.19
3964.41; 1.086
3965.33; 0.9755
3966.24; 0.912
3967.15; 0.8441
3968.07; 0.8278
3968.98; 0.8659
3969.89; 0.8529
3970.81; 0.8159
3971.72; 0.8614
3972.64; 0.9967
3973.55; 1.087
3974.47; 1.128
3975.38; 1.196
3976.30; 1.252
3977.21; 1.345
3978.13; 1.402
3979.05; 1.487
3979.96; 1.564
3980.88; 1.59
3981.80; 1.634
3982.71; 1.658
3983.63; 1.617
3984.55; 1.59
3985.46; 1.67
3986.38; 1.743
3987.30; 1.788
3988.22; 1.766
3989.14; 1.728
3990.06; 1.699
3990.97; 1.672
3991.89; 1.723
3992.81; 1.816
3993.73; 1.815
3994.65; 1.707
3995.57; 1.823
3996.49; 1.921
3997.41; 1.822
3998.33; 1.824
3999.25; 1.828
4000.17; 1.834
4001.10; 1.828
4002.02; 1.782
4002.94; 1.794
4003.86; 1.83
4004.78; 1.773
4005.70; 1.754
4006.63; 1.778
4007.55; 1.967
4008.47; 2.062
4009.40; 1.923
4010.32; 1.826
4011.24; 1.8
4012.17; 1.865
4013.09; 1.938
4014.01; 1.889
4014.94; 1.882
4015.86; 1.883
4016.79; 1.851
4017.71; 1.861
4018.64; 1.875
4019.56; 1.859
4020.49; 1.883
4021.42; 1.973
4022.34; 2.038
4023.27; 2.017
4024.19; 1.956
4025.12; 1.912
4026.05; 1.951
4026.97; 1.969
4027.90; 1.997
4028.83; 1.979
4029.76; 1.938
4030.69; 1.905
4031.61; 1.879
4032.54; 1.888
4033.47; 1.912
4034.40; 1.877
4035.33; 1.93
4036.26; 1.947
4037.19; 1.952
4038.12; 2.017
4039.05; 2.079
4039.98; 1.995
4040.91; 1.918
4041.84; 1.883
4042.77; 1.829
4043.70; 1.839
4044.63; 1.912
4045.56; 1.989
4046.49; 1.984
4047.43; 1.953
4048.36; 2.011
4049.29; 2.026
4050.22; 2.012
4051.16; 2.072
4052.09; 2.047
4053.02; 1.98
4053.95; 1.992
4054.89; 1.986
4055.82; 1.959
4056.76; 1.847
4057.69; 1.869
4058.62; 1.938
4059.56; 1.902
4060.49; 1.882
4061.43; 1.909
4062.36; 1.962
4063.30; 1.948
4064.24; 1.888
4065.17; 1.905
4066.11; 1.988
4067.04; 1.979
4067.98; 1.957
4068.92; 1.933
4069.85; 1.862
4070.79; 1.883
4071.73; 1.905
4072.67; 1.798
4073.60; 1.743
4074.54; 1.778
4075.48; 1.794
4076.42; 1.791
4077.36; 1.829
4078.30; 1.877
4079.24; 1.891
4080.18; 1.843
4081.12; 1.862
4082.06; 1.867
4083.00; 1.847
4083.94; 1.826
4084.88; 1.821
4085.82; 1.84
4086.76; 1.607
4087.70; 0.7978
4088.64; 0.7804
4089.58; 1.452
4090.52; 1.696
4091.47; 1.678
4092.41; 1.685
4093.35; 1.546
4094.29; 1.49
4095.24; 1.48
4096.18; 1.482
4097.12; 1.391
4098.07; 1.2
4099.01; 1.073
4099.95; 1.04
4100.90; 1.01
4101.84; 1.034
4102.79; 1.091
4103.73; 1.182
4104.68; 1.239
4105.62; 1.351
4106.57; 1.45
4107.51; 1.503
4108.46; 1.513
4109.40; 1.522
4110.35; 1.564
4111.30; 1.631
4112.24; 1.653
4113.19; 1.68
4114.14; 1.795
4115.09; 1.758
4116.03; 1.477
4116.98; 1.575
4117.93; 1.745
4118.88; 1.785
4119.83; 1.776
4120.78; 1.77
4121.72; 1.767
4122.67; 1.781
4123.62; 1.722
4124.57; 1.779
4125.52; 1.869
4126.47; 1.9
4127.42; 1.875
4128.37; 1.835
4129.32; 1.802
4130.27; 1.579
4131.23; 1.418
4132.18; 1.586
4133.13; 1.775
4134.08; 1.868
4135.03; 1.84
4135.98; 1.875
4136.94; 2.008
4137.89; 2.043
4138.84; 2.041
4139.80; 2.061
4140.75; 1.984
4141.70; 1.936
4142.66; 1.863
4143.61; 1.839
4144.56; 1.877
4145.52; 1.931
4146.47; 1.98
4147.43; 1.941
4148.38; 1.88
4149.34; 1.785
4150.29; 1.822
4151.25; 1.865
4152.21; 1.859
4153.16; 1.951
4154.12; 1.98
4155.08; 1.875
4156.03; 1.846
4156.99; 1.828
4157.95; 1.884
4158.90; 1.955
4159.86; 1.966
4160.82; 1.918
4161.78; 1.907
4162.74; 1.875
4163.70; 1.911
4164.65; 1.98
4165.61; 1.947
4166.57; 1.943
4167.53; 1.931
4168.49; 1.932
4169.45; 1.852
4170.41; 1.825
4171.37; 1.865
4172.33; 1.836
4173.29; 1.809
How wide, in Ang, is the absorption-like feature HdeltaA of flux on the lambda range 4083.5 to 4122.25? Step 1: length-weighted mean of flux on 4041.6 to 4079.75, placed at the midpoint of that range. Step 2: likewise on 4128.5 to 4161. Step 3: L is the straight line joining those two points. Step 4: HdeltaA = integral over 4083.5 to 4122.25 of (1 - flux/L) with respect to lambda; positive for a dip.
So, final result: 8.4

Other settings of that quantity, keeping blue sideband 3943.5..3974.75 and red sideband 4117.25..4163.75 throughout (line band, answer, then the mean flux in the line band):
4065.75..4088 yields -1.7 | 1.81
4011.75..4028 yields -4.2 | 1.92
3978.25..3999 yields -3.8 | 1.71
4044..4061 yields -3.6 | 1.96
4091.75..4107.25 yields 3.9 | 1.3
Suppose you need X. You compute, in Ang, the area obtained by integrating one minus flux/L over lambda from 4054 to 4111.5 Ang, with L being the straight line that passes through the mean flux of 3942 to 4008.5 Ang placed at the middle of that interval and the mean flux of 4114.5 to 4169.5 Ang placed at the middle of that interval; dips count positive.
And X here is 2.9 Ang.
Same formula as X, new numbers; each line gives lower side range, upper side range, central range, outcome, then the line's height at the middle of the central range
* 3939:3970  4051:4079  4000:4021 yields -2.11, 1.69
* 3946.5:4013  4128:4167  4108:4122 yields 1.16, 1.82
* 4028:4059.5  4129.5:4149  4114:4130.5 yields 1.08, 1.88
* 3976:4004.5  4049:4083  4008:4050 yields -2.93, 1.81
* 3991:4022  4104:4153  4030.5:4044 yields -0.74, 1.82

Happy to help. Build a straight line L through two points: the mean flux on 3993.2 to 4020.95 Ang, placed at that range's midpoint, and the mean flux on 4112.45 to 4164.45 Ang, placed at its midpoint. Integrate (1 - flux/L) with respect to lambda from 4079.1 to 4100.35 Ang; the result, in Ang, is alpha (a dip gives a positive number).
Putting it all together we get 3.65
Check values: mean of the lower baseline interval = 1.85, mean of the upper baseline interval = 1.84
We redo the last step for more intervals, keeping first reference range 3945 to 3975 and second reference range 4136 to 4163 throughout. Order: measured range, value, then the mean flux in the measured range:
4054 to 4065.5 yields -1.9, 1.92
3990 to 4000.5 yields -2.5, 1.79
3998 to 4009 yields -2.7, 1.84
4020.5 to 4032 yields -3.1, 1.96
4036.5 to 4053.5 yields -3.9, 1.97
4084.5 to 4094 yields 1.4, 1.49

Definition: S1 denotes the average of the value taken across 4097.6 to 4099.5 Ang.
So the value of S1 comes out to 1.14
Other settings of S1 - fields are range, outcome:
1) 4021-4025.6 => 1.98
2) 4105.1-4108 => 1.43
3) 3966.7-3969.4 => 0.845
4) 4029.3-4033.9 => 1.91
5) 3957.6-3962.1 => 1.44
